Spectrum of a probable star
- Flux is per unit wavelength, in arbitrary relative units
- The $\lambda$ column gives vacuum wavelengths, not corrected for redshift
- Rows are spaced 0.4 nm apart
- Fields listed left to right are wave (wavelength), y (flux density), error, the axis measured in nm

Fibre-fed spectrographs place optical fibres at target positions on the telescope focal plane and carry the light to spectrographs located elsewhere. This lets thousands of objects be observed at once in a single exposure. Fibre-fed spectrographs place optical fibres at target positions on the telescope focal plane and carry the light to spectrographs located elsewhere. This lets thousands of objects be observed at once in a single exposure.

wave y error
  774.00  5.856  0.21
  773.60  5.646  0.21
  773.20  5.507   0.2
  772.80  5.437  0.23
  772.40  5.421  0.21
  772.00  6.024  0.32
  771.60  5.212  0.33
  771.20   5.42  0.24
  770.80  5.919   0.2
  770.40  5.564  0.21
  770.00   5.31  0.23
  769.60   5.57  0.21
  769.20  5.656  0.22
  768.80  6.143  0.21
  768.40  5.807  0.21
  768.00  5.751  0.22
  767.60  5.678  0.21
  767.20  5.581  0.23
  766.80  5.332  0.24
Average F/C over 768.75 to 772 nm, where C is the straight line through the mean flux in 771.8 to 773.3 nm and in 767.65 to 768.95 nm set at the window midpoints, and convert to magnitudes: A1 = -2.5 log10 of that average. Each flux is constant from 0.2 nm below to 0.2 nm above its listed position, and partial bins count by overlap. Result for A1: 0.03 mag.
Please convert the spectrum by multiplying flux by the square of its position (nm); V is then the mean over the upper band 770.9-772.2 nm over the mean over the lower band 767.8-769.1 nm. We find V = 1.0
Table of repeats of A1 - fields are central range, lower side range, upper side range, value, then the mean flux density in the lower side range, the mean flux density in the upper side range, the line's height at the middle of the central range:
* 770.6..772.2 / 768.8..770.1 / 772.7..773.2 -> -0.02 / 5.62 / 5.46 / 5.54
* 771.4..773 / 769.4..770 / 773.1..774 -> 0.01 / 5.48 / 5.65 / 5.59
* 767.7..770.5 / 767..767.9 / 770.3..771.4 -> -0.01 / 5.64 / 5.64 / 5.64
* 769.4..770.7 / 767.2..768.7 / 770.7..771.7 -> 0.02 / 5.75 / 5.51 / 5.59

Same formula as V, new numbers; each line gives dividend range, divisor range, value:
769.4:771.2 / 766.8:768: 1.00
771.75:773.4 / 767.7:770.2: 0.99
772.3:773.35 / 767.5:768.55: 0.96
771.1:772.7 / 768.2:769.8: 0.96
